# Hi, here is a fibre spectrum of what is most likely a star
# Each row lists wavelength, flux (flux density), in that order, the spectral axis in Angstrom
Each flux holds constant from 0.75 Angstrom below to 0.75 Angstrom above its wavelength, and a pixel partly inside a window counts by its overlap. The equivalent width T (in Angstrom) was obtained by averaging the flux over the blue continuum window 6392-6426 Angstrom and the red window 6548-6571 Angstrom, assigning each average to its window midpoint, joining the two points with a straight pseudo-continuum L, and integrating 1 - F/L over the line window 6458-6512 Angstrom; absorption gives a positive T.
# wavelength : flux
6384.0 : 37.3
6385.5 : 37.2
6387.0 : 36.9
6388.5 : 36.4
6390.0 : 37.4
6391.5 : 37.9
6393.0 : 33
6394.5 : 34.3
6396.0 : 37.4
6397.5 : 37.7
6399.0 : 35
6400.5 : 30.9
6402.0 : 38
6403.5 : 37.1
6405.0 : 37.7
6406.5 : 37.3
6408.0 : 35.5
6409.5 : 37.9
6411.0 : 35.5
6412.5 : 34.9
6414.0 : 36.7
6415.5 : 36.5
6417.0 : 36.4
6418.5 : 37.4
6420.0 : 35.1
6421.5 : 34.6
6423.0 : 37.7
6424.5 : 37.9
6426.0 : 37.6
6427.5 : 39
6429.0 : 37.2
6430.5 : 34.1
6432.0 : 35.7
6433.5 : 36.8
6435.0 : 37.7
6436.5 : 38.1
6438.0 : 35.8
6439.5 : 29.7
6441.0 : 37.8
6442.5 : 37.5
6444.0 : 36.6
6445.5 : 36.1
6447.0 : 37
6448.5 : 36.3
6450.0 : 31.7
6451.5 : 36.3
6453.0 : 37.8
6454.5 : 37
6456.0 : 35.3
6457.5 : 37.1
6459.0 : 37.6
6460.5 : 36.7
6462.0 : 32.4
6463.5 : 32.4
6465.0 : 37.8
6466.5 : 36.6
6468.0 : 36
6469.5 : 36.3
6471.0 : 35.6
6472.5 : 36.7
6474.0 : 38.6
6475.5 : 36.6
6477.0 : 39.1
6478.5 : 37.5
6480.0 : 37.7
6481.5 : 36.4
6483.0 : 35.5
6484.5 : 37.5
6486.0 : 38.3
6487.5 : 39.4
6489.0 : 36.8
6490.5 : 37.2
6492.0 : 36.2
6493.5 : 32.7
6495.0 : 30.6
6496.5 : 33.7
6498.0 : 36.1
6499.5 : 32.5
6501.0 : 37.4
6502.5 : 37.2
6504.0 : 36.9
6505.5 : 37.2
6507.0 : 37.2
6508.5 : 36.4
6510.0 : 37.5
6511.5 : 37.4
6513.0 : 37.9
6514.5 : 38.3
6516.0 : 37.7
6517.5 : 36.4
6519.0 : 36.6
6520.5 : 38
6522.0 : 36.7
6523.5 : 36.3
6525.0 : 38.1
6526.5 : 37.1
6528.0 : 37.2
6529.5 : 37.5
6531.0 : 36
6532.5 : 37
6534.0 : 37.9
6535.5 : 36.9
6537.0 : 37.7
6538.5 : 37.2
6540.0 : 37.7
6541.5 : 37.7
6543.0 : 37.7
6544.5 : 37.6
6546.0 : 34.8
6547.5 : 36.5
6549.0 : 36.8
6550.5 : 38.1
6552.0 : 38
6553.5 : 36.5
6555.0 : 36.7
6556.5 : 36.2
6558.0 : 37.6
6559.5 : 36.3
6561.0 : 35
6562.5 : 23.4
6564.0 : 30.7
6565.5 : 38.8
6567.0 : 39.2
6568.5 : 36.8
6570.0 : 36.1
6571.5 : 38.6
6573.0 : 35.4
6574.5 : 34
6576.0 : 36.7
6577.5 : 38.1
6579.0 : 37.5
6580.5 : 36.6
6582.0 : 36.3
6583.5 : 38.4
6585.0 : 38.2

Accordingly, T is -0.5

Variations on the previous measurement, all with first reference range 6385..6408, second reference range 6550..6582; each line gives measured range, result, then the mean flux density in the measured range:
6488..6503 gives 0.43 Angstrom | 35.1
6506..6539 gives -1.06 Angstrom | 37.2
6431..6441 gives 0.12 Angstrom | 35.8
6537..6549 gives -0.34 Angstrom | 37.1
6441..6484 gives -0.29 Angstrom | 36.4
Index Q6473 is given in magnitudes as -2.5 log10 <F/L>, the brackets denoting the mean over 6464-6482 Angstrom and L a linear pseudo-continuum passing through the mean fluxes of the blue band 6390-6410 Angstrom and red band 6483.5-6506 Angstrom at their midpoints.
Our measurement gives -0.030 mag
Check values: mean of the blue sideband 36.2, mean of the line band 37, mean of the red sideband 36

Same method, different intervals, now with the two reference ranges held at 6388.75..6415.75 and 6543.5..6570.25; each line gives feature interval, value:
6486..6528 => -0.018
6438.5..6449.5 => 0.009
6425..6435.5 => -0.023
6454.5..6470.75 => 0.005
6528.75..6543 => -0.042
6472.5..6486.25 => -0.041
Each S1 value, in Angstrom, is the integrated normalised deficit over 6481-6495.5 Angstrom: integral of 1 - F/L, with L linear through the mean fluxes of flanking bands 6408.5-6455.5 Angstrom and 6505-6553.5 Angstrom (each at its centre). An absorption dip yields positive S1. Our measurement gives 0.3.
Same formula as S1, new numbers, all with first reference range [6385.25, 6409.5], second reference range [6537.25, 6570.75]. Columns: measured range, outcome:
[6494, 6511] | 0.25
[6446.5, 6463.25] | 0.20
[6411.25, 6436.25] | -0.24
